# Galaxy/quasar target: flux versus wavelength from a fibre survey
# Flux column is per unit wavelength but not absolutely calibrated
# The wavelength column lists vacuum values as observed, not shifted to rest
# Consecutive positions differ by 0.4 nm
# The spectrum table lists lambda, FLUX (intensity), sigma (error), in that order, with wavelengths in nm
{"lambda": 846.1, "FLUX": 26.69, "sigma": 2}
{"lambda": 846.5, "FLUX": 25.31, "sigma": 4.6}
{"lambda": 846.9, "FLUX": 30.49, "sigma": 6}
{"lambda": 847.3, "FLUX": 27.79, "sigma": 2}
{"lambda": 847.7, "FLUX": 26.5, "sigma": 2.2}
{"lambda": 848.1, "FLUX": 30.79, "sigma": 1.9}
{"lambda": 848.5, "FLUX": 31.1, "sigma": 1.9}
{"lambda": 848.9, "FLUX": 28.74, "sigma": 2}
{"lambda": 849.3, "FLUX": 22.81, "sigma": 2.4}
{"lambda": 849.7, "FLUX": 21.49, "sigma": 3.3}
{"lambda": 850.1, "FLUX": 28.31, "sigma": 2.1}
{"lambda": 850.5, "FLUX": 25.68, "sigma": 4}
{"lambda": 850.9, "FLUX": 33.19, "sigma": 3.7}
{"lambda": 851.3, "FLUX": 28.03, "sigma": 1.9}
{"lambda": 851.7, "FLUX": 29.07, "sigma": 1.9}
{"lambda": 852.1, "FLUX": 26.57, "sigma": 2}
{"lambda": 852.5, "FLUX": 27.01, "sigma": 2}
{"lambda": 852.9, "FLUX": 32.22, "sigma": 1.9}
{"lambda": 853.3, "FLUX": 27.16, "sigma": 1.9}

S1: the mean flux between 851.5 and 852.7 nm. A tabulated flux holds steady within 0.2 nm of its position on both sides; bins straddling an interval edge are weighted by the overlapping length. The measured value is 27.6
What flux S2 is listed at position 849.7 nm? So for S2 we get 21.49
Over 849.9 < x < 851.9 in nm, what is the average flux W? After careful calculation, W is 28.9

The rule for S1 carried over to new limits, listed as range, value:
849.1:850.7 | 24.6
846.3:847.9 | 27.5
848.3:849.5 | 27.6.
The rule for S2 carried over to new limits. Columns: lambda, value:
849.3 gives 22.81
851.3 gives 28.03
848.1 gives 30.79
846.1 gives 26.69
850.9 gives 33.19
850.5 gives 25.68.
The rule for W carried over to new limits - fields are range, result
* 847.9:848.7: 30.9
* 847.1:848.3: 28.4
